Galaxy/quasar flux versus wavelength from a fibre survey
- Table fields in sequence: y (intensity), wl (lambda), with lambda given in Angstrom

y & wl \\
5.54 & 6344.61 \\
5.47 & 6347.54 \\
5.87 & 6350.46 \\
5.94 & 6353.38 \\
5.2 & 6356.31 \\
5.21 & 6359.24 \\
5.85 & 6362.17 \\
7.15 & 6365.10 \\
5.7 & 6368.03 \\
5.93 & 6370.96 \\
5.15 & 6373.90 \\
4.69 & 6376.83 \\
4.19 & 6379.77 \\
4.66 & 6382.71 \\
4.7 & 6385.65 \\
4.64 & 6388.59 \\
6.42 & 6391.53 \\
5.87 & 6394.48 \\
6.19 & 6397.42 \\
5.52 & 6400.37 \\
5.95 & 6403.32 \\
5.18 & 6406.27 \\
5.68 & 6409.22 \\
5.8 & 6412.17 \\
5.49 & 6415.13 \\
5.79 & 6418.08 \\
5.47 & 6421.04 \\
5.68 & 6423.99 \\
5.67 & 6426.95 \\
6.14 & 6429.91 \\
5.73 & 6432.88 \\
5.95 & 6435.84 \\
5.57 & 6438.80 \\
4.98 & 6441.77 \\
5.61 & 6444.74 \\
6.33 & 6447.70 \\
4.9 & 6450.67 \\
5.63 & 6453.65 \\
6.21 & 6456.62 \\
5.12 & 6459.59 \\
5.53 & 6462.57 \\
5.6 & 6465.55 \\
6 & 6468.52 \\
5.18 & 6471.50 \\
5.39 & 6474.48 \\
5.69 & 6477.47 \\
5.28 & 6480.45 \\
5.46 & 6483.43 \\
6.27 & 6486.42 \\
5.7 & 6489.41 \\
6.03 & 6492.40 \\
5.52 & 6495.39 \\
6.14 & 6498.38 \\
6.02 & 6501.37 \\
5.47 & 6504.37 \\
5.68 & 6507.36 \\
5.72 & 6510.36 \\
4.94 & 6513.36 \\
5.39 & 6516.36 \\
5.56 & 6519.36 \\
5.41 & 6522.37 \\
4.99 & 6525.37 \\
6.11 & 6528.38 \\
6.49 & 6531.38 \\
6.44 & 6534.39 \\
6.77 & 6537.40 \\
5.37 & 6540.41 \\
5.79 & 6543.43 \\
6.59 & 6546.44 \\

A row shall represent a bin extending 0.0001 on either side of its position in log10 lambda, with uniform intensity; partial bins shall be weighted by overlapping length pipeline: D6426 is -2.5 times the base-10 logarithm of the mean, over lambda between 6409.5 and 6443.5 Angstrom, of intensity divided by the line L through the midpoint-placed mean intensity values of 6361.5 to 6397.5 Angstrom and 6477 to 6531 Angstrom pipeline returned -0.03 mag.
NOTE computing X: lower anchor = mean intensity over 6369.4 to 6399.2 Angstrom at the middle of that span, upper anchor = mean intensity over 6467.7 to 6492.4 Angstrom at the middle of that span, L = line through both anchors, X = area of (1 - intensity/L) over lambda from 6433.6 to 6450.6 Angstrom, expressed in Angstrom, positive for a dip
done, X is -0.44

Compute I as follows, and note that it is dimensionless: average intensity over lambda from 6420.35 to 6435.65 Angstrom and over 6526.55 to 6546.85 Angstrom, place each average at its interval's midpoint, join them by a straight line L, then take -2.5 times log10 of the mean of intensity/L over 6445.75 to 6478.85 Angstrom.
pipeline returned 0.06 mag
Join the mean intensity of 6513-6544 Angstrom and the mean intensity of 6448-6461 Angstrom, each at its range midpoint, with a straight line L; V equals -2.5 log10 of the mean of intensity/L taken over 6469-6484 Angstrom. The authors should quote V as 0.03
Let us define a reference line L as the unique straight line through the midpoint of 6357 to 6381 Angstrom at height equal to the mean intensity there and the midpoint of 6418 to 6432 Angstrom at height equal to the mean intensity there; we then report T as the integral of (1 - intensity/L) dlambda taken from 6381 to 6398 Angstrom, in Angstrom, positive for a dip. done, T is 0.7 Angstrom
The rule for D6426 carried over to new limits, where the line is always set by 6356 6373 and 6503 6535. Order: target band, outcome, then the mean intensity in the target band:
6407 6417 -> 0.031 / 5.63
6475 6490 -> 0.006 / 5.66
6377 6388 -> 0.271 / 4.55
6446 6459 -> 0.002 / 5.72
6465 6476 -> 0.032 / 5.54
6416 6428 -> 0.024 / 5.65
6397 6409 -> 0.027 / 5.66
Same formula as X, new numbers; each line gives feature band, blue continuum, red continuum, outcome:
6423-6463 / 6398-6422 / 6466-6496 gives 0.0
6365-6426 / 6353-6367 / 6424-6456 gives 3.1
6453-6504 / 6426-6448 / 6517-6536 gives 0.7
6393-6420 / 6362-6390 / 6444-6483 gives -1.8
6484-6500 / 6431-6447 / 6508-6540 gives -0.5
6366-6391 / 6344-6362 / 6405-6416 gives 2.2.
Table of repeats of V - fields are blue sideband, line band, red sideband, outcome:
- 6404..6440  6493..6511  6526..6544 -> 0.04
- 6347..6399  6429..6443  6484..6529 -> -0.02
